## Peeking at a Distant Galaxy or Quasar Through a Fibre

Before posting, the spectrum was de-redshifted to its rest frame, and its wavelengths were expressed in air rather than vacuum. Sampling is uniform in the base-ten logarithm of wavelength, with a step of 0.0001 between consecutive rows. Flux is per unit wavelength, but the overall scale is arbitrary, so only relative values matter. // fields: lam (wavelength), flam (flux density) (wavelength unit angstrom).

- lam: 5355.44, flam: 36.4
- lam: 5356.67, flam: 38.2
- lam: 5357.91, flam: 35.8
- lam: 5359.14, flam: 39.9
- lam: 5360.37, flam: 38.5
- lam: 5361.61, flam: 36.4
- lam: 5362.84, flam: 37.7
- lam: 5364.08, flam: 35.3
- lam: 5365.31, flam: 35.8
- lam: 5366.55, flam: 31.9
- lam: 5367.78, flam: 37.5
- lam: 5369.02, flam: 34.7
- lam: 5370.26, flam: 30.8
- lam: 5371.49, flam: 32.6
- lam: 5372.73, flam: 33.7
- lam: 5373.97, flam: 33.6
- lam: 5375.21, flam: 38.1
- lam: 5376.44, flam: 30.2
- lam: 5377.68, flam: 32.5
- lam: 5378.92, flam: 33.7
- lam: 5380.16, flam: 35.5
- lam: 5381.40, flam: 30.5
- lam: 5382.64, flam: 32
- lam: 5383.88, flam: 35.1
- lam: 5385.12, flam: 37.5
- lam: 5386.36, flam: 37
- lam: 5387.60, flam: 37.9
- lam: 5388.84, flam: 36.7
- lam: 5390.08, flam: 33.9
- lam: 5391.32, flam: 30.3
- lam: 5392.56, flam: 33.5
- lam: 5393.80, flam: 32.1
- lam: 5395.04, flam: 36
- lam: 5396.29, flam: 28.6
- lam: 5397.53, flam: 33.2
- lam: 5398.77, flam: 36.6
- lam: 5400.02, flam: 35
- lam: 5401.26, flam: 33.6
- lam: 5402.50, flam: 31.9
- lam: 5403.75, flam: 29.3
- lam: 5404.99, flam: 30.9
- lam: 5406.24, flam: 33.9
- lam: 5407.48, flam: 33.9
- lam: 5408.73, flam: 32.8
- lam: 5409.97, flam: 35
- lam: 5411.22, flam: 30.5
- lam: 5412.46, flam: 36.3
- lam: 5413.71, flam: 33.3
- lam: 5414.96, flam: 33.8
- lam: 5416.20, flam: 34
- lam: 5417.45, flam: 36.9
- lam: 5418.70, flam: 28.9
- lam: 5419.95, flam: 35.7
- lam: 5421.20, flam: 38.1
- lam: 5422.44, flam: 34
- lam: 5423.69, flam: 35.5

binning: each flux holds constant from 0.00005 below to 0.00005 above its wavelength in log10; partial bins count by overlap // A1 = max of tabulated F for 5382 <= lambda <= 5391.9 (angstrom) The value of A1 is 37.9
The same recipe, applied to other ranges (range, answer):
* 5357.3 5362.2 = 39.9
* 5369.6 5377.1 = 38.1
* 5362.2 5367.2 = 37.7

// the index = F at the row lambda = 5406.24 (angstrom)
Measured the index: 33.9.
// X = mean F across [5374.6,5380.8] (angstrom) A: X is 34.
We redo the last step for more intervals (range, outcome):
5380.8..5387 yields 34.4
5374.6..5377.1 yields 34.2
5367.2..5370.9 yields 34.3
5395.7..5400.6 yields 33.4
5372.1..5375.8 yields 35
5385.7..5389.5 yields 37.2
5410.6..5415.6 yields 33.5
